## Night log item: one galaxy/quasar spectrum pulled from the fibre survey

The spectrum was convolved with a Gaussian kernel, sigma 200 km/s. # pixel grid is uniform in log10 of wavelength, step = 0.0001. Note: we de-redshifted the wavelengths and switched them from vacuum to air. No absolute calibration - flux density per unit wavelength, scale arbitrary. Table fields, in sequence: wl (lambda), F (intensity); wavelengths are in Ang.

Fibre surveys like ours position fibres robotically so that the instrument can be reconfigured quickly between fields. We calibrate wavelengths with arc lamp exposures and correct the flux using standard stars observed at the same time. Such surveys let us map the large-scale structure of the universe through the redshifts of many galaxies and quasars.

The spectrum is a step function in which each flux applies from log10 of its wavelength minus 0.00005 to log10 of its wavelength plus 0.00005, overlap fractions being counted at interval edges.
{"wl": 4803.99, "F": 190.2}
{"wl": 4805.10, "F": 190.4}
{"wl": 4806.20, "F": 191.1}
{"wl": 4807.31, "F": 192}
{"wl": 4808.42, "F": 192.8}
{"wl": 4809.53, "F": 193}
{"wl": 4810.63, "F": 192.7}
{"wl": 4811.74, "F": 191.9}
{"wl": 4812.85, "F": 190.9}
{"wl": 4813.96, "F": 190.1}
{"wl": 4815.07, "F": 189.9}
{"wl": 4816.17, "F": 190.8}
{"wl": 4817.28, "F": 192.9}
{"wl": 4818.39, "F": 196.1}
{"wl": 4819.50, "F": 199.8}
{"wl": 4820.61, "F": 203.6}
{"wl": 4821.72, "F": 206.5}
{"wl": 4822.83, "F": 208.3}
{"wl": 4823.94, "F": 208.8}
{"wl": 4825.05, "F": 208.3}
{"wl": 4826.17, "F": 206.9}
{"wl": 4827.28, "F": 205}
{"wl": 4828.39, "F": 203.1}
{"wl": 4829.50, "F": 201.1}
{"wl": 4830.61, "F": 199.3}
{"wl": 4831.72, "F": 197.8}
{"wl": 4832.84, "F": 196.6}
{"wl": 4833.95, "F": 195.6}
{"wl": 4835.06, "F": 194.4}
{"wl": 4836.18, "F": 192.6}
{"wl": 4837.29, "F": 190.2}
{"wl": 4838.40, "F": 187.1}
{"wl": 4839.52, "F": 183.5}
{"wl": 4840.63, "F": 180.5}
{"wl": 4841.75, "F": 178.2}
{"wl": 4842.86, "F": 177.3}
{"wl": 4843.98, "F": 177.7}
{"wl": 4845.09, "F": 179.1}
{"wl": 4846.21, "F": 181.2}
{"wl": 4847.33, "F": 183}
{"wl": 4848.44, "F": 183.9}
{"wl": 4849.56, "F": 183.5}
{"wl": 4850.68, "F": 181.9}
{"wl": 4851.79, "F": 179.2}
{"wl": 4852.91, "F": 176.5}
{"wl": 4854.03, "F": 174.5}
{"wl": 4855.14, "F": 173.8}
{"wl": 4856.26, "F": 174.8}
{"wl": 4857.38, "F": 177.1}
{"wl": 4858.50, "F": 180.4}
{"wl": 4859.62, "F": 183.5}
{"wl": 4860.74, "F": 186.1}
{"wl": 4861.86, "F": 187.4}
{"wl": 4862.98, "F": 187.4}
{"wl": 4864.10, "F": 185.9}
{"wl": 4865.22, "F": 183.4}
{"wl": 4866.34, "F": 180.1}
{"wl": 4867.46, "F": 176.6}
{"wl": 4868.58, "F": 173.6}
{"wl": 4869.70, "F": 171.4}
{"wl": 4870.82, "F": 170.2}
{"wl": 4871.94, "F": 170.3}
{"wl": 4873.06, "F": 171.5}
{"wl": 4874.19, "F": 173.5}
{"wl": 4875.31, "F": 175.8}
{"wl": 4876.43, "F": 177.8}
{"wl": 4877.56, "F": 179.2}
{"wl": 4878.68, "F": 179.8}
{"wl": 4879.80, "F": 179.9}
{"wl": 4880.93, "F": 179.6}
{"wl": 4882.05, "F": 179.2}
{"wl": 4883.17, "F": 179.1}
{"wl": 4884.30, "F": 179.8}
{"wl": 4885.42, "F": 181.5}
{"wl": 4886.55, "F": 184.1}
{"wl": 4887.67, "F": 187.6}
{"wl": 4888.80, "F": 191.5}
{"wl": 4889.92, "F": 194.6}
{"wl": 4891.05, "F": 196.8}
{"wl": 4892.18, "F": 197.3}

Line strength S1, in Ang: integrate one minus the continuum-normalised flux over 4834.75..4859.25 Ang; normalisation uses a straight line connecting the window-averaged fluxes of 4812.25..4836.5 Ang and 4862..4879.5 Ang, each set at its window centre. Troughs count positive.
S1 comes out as 0.9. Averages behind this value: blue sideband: 199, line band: 181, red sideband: 177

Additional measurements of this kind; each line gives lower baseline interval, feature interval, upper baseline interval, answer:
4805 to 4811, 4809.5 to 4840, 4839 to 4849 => -1.70 Ang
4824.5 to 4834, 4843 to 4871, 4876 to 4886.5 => 1.50 Ang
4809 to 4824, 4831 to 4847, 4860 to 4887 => 0.25 Ang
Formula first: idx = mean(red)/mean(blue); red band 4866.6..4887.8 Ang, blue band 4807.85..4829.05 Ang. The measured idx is 0.89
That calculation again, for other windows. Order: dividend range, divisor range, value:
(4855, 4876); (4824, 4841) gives 0.91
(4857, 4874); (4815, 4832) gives 0.89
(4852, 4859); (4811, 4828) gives 0.88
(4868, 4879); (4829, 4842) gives 0.91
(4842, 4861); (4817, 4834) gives 0.89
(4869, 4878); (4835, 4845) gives 0.94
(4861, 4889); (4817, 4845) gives 0.92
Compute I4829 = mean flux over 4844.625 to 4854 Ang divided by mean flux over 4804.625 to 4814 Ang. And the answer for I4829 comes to 0.94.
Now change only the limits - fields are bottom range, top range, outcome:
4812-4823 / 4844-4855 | 0.92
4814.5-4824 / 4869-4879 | 0.87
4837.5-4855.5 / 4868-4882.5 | 0.97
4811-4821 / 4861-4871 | 0.93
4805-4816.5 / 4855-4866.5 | 0.95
